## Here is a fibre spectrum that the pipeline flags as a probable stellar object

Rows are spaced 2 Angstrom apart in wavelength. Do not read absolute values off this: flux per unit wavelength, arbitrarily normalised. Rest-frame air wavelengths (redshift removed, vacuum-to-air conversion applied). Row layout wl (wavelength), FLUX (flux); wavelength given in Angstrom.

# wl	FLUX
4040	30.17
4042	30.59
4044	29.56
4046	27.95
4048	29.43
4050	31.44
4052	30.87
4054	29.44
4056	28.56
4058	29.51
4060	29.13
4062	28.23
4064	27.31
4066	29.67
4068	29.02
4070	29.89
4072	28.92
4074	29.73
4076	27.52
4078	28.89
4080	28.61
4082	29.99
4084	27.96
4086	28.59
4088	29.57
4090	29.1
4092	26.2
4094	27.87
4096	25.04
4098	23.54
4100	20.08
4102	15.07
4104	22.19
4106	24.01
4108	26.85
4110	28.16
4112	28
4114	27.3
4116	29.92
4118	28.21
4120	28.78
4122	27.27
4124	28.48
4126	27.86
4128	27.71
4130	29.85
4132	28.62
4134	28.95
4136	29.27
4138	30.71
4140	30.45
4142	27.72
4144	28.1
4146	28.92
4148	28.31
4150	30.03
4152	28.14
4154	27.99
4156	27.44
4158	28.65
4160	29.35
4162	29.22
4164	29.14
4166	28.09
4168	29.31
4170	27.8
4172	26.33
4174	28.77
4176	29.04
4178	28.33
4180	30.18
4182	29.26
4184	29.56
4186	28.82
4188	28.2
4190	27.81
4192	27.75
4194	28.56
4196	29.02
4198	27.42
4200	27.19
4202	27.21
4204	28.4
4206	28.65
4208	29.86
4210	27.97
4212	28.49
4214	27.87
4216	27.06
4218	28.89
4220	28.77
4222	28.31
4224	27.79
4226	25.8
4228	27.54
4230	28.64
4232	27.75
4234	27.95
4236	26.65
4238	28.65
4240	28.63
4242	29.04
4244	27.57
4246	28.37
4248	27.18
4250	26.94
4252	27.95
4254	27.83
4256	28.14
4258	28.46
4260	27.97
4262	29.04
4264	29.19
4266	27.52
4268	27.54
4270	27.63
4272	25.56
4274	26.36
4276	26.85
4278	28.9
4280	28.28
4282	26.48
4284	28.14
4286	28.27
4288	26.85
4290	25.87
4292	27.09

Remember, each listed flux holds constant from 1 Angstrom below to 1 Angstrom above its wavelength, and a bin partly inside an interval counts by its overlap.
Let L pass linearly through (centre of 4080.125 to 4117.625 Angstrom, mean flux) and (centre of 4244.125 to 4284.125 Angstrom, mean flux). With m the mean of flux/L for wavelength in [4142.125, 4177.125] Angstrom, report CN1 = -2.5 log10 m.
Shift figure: -0.07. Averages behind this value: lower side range 26.2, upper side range 27.7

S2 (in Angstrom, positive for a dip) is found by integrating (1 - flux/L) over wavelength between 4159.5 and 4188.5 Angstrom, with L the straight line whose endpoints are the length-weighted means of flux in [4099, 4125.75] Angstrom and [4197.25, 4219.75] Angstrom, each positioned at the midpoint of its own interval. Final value -1.57 Angstrom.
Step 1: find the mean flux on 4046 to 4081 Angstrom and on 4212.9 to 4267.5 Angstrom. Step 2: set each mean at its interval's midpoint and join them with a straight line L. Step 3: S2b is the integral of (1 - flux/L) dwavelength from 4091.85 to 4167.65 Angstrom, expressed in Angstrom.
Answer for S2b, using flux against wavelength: 3.3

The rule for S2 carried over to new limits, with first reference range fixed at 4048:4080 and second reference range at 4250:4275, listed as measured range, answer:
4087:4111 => 3.4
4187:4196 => 0.0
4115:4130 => 0.2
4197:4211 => 0.0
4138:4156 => -0.1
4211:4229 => 0.1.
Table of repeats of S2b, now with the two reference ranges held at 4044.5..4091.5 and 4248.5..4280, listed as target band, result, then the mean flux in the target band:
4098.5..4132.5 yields 2.9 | 26.3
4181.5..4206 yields 0.0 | 28.3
